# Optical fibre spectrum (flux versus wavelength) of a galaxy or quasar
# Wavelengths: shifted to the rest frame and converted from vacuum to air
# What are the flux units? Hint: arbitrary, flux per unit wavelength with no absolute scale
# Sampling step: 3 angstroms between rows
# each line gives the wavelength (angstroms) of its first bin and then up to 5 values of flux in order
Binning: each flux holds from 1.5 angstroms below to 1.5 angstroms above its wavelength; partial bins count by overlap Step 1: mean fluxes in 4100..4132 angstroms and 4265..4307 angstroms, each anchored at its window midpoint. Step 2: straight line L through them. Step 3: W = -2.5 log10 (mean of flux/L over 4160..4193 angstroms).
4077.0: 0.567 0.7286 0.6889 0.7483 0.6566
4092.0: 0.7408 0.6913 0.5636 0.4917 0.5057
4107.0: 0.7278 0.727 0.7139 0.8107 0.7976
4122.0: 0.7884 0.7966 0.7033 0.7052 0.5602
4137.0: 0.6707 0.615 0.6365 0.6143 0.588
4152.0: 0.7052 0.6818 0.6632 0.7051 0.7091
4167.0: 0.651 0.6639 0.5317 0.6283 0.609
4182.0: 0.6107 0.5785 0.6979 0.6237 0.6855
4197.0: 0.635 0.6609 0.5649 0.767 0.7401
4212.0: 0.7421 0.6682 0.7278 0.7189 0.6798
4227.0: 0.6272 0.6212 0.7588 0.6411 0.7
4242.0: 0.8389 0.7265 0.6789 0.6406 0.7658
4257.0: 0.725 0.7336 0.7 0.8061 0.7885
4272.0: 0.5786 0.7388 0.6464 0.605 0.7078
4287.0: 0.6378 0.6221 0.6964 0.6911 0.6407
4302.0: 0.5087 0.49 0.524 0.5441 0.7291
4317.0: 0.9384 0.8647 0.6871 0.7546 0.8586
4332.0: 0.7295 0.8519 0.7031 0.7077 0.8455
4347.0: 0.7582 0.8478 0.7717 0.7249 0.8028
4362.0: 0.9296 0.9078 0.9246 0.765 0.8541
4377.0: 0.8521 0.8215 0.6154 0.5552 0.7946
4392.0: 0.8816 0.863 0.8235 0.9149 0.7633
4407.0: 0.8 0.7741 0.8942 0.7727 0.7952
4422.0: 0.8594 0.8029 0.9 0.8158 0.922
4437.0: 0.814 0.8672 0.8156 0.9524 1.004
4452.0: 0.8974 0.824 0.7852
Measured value 0.08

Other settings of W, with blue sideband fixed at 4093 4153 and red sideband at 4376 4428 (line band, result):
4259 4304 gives 0.11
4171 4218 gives 0.08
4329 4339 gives -0.01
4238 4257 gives 0.01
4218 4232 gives 0.07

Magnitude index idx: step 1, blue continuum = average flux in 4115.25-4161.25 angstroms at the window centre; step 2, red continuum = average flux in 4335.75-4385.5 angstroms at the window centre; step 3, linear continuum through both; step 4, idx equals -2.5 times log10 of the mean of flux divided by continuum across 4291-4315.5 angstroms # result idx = 0.26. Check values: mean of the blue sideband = 0.688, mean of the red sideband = 0.798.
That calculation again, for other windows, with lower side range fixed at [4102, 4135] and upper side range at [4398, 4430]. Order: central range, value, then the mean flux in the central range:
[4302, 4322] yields 0.18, 0.669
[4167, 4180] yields 0.19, 0.613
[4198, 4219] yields 0.08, 0.694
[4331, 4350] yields 0.03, 0.773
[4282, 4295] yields 0.17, 0.665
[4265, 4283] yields 0.12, 0.691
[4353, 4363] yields 0.00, 0.806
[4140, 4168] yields 0.10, 0.659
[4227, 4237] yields 0.13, 0.668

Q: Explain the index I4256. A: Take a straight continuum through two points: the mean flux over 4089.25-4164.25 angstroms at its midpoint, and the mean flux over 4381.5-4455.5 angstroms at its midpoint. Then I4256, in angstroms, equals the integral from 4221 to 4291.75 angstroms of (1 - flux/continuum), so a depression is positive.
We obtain 4.6 angstroms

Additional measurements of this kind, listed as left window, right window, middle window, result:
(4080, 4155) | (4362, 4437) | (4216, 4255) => 1.98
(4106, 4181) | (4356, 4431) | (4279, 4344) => 6.69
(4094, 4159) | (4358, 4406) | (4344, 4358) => 0.26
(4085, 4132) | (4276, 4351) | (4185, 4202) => 1.19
